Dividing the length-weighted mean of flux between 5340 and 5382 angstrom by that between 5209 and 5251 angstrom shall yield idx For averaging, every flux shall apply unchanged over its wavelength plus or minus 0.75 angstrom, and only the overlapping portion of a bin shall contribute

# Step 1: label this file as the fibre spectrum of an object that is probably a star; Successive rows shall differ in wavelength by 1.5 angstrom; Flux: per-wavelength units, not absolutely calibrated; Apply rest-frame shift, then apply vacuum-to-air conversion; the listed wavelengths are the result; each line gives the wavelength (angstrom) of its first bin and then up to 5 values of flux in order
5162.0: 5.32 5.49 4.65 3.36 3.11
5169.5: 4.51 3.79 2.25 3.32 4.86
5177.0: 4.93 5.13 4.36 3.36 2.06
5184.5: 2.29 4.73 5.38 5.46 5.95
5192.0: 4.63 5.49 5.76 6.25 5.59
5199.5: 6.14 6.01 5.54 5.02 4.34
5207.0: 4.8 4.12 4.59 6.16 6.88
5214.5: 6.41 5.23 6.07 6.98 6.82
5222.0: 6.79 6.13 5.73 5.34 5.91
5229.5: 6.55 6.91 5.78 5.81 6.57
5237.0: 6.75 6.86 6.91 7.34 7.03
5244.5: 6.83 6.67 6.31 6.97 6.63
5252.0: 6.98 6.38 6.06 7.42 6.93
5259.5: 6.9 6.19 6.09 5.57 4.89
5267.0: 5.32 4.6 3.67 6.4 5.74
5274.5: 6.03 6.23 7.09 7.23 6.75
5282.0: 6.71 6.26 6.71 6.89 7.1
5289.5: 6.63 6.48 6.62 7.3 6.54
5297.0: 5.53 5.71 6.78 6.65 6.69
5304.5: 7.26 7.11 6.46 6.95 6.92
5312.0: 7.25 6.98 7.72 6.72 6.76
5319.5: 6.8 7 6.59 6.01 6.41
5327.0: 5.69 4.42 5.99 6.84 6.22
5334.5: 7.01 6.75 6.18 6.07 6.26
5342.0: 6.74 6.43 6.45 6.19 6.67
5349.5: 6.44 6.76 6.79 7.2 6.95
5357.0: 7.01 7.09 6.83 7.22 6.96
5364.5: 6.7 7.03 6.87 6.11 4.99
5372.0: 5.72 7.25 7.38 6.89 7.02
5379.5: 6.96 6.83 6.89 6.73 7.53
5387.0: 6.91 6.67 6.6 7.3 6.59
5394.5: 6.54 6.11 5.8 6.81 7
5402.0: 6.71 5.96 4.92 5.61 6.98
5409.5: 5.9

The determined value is 1.1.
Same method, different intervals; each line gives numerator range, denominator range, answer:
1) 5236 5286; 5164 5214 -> 1.36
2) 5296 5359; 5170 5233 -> 1.26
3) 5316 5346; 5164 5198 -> 1.45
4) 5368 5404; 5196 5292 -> 1.07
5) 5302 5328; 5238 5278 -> 1.07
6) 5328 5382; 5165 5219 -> 1.37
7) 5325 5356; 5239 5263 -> 0.95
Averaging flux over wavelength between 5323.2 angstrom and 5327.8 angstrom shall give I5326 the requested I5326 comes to 6.03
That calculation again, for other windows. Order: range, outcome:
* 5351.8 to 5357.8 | 6.99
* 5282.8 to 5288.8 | 6.74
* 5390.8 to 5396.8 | 6.62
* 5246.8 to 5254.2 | 6.66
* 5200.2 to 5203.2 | 5.79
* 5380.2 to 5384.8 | 6.83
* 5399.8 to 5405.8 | 6.14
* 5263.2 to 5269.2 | 5.11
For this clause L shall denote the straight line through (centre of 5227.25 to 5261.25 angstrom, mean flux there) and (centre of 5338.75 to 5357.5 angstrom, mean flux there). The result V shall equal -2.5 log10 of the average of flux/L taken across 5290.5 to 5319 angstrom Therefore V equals -0.02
